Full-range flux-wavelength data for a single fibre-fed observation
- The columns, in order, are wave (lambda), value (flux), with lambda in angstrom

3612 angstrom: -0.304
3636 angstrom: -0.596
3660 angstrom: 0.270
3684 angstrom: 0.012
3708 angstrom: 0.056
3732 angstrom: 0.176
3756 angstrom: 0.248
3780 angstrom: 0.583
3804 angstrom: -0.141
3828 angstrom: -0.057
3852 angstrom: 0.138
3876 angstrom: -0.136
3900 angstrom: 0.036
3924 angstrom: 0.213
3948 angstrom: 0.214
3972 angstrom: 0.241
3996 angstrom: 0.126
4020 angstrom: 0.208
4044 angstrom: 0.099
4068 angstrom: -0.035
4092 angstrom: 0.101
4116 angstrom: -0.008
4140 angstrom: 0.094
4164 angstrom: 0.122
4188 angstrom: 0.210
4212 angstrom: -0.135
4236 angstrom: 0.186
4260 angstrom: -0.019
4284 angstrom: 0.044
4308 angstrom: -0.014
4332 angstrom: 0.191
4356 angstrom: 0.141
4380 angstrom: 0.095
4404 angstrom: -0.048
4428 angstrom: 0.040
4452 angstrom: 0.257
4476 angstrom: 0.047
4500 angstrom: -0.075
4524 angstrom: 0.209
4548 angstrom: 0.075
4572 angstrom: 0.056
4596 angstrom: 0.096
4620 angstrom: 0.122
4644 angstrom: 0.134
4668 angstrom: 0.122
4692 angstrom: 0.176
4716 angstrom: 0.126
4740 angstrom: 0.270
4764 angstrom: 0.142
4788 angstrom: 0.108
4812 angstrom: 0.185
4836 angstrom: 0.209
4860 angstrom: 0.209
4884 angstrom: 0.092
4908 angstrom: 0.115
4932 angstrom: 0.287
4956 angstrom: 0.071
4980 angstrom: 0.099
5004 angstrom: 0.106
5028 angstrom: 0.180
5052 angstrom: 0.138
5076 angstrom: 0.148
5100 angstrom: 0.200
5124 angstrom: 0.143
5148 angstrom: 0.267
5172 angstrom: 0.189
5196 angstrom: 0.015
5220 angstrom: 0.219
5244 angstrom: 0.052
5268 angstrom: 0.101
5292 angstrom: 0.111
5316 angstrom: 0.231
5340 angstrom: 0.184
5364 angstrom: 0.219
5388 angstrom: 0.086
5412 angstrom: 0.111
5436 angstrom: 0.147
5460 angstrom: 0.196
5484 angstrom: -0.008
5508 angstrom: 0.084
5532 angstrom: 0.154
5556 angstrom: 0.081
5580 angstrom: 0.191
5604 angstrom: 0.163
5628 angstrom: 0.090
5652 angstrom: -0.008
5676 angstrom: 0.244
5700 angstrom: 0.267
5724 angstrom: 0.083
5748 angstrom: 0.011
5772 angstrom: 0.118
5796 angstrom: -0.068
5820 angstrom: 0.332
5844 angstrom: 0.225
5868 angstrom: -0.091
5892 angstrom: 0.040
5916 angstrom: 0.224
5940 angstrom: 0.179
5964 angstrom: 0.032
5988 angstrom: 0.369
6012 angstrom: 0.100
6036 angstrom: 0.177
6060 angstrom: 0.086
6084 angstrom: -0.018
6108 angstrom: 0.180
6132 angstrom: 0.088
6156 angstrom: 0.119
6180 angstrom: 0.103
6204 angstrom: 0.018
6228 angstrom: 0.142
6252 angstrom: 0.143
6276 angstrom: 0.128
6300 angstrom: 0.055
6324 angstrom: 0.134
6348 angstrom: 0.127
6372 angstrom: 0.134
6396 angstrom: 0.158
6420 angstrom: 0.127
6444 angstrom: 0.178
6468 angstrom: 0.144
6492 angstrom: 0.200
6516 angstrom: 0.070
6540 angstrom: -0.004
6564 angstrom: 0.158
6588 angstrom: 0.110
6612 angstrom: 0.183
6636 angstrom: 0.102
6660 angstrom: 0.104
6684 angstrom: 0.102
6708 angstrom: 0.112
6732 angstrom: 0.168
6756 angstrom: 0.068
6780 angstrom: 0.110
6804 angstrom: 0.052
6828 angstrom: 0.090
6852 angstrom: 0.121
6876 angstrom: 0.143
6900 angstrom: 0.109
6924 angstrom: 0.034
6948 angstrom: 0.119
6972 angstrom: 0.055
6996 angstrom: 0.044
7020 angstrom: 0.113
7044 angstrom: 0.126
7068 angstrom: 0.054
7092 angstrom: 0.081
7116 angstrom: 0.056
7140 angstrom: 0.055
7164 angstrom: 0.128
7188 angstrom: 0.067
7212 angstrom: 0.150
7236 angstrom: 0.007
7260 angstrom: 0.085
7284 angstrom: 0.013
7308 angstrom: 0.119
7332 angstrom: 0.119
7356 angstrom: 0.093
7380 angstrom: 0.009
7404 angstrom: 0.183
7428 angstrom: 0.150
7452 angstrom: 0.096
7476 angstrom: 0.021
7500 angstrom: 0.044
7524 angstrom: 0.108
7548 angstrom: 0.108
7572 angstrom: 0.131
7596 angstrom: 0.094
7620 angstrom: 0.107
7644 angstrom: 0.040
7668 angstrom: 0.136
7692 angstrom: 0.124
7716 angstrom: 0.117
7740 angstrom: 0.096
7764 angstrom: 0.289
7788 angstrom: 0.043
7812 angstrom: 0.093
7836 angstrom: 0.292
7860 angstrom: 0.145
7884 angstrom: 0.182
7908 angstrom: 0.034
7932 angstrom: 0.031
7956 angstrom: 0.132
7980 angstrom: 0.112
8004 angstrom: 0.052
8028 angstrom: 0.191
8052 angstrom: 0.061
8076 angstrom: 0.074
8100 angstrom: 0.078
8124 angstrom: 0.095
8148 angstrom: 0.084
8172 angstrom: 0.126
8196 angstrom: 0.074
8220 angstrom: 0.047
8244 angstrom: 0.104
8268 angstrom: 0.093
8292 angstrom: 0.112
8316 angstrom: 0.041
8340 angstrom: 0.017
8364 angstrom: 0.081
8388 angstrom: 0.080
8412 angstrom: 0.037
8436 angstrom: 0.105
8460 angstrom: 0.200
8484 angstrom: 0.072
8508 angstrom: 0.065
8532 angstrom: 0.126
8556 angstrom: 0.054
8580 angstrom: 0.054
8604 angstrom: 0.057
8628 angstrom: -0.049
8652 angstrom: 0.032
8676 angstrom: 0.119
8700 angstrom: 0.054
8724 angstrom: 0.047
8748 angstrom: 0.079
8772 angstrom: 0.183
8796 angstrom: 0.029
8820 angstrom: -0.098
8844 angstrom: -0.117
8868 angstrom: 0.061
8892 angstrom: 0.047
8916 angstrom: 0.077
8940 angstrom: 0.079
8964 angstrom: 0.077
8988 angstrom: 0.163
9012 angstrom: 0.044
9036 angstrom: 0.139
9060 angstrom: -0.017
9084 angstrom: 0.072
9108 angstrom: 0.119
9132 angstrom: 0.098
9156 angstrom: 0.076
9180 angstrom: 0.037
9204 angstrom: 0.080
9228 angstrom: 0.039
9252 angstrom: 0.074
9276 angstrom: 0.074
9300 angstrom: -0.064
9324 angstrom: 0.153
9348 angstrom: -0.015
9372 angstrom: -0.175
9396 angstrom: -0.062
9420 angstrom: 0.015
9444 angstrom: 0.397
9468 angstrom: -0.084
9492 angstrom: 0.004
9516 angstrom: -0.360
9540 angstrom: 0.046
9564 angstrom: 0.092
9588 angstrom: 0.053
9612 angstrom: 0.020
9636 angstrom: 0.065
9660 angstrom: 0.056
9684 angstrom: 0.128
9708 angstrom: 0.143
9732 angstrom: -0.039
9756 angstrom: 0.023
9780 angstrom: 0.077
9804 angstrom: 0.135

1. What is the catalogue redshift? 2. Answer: 0.20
